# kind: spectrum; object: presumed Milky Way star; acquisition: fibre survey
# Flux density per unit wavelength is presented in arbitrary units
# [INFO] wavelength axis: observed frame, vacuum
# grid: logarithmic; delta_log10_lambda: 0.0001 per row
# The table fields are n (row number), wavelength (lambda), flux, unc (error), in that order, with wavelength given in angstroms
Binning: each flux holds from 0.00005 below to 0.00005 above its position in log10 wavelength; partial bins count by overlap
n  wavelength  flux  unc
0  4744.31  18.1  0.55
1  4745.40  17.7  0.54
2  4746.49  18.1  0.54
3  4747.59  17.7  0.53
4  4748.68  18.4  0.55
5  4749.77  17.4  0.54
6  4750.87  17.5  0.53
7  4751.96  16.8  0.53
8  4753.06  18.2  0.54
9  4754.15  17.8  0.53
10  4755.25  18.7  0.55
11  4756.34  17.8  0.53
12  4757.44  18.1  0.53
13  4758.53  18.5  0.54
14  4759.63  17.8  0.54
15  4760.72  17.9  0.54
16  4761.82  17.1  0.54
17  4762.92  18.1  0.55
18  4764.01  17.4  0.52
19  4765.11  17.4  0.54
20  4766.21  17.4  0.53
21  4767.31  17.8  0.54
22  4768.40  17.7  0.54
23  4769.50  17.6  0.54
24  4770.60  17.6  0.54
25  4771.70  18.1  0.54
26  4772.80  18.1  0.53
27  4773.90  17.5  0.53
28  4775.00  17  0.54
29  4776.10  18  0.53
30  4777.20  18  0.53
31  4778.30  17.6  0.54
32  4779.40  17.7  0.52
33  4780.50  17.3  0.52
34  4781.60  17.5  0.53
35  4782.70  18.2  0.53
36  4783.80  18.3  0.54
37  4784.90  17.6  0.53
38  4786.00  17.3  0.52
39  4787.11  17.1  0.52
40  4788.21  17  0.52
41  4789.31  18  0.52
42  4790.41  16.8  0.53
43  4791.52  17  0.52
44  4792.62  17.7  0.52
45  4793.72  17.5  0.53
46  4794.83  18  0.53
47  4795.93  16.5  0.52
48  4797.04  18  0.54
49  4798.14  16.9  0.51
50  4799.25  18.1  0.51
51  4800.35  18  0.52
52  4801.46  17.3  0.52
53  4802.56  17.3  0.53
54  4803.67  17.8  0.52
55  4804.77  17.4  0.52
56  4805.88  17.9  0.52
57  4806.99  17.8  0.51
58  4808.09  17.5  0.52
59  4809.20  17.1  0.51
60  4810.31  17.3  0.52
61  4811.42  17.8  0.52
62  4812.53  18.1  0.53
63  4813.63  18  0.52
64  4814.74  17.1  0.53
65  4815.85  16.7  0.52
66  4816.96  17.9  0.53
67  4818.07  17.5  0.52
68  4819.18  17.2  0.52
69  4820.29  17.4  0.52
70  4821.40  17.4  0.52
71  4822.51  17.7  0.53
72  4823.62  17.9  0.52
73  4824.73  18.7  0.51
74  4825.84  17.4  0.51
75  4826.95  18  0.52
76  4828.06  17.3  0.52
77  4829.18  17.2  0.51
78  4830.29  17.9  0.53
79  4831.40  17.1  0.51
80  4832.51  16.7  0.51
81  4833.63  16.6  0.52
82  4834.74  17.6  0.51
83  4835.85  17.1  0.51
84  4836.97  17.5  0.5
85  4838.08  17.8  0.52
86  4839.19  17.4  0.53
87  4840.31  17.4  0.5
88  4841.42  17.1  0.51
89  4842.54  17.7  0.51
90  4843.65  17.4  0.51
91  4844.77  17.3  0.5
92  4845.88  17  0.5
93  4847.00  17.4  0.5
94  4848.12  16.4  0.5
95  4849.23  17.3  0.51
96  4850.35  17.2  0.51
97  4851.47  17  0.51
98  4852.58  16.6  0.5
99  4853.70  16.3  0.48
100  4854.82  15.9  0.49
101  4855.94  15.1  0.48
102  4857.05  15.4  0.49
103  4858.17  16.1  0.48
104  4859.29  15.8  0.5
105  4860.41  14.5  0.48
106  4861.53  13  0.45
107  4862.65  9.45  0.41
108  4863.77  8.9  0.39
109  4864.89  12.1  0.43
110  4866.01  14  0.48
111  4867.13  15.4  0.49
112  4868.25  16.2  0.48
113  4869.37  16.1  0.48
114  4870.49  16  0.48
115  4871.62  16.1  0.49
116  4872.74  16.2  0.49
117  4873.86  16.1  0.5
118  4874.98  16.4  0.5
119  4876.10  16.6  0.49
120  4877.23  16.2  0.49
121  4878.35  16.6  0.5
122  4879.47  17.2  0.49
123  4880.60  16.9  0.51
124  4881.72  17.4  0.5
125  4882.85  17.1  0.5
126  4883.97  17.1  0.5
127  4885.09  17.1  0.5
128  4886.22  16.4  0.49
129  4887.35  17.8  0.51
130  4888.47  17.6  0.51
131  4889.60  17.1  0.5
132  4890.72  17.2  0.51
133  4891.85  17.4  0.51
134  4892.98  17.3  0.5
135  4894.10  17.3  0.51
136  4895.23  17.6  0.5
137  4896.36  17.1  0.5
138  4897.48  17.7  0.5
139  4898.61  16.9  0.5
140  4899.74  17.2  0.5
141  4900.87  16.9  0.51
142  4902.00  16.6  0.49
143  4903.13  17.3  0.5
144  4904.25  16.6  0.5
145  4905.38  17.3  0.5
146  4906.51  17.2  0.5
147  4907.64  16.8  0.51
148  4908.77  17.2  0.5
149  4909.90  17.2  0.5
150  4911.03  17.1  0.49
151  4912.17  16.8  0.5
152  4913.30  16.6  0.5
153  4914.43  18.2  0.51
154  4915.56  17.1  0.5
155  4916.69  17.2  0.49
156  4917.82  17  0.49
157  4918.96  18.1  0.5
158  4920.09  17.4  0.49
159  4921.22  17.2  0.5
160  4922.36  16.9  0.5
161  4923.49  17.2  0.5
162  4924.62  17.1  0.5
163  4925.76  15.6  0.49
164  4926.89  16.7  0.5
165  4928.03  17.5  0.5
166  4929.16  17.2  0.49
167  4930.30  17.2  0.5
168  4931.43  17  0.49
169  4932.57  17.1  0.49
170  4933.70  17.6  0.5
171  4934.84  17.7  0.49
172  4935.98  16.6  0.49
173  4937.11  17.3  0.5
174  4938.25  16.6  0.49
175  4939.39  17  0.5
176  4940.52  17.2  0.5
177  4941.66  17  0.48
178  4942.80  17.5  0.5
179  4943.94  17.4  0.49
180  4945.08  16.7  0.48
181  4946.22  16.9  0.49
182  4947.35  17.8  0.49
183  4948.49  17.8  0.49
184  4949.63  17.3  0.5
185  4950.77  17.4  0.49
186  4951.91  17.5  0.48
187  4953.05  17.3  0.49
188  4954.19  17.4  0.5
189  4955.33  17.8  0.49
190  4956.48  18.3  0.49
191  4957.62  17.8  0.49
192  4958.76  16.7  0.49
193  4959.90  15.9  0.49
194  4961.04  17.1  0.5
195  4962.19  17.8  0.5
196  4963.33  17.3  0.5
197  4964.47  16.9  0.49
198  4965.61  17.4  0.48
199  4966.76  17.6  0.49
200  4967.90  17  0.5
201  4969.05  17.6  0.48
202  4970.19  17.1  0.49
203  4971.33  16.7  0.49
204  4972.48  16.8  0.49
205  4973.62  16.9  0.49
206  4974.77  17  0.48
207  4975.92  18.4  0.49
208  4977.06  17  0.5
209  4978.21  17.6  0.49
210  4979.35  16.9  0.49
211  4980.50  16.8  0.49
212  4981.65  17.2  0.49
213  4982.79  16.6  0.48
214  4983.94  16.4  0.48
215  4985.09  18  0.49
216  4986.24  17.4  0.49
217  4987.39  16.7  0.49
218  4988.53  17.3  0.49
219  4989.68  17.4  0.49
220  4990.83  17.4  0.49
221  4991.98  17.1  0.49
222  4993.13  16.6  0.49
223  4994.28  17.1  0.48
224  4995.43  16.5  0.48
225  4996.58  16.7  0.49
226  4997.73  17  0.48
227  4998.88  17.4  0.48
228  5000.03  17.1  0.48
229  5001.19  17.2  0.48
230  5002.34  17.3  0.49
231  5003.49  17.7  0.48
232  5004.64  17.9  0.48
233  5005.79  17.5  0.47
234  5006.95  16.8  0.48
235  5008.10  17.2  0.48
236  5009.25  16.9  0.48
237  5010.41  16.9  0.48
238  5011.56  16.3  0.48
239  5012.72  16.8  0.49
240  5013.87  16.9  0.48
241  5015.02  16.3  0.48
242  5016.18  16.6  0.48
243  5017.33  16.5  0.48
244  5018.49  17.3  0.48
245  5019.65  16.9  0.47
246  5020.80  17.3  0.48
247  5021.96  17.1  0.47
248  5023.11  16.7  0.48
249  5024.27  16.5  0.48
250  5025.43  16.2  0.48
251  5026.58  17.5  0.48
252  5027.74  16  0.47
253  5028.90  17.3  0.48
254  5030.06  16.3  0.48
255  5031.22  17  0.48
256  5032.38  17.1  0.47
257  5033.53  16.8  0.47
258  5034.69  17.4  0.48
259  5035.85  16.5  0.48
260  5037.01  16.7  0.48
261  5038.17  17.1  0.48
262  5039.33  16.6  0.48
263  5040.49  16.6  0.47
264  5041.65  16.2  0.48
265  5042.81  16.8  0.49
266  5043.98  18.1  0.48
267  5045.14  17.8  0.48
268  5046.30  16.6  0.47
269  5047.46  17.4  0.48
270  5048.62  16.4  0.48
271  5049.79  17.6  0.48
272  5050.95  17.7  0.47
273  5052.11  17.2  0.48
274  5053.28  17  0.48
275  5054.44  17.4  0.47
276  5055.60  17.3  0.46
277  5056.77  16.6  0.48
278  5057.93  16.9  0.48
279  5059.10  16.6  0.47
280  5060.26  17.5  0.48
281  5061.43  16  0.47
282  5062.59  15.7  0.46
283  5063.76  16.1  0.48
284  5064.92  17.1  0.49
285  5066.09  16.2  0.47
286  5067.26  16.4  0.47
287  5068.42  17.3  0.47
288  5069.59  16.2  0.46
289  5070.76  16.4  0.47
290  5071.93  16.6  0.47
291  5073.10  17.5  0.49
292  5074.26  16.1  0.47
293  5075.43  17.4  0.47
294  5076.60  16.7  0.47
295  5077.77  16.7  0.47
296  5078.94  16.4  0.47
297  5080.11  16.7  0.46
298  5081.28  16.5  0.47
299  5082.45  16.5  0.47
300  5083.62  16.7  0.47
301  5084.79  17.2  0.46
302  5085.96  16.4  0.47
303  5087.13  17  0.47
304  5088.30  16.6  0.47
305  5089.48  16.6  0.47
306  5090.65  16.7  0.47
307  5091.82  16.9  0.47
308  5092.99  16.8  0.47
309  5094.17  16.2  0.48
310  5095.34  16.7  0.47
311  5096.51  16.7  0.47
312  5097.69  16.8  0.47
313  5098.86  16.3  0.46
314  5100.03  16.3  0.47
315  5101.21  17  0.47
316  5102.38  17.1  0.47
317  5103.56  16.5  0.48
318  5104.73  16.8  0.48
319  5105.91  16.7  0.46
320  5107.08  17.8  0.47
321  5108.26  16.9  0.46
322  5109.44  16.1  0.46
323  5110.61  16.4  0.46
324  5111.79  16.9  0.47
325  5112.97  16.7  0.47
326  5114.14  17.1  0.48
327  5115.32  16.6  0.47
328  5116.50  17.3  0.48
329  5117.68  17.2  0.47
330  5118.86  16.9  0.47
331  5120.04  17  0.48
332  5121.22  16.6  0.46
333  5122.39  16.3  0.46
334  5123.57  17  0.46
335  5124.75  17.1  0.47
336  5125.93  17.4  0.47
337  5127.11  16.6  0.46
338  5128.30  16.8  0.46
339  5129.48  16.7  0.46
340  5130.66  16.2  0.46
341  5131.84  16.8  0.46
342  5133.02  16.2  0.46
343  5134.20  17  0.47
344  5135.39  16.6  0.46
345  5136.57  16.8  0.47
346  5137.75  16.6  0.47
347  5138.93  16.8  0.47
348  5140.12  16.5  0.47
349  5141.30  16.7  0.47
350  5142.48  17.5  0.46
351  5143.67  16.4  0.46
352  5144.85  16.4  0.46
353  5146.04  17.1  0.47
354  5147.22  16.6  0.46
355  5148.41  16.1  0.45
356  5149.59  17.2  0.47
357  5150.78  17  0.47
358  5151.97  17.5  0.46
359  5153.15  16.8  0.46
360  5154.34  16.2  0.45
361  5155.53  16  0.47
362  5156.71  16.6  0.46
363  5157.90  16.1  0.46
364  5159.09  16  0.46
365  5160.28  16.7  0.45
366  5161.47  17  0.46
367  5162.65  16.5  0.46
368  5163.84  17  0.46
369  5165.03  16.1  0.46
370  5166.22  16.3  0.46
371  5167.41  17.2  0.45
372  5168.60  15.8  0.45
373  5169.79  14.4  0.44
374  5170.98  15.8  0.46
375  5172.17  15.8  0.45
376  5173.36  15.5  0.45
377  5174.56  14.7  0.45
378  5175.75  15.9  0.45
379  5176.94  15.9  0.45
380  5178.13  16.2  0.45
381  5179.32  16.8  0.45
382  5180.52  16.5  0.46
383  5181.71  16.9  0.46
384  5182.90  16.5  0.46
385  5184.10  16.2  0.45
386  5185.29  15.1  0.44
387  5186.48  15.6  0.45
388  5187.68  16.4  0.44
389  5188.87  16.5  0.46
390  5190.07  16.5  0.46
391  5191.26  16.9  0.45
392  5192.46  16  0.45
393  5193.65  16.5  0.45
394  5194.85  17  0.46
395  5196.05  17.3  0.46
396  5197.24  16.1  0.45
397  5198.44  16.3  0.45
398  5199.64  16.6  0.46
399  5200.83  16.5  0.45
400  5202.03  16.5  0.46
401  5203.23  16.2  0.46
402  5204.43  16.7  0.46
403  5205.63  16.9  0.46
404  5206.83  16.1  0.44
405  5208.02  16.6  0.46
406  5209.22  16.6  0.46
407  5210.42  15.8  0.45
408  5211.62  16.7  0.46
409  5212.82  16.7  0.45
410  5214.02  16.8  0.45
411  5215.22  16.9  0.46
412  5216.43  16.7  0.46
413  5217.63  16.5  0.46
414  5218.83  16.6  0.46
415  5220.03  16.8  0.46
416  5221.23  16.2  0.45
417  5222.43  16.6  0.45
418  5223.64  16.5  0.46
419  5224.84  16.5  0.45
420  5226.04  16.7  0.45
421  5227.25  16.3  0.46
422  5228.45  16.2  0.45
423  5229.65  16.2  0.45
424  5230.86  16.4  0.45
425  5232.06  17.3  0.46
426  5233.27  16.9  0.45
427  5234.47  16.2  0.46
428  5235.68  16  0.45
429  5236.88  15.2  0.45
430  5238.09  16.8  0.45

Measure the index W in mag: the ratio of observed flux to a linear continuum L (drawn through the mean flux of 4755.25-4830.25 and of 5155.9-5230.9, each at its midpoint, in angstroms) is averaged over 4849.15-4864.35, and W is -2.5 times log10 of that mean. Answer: 0.176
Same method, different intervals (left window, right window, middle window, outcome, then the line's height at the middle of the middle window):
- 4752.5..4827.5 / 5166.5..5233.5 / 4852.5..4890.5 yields 0.11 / 17.4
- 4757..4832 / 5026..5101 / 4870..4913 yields 0.02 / 17.3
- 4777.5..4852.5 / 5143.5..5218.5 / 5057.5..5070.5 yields 0.01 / 16.7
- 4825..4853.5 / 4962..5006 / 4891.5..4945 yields 0.01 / 17.2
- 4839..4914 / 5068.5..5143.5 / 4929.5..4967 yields -0.05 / 16.5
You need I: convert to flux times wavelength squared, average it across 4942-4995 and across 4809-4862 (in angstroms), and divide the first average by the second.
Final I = 1.1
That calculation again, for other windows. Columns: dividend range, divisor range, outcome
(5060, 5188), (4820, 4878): 1.13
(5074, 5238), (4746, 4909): 1.11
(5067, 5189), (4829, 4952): 1.09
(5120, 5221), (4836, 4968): 1.09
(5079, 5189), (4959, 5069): 1.02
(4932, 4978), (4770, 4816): 1.05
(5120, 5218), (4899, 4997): 1.05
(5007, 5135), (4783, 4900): 1.09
